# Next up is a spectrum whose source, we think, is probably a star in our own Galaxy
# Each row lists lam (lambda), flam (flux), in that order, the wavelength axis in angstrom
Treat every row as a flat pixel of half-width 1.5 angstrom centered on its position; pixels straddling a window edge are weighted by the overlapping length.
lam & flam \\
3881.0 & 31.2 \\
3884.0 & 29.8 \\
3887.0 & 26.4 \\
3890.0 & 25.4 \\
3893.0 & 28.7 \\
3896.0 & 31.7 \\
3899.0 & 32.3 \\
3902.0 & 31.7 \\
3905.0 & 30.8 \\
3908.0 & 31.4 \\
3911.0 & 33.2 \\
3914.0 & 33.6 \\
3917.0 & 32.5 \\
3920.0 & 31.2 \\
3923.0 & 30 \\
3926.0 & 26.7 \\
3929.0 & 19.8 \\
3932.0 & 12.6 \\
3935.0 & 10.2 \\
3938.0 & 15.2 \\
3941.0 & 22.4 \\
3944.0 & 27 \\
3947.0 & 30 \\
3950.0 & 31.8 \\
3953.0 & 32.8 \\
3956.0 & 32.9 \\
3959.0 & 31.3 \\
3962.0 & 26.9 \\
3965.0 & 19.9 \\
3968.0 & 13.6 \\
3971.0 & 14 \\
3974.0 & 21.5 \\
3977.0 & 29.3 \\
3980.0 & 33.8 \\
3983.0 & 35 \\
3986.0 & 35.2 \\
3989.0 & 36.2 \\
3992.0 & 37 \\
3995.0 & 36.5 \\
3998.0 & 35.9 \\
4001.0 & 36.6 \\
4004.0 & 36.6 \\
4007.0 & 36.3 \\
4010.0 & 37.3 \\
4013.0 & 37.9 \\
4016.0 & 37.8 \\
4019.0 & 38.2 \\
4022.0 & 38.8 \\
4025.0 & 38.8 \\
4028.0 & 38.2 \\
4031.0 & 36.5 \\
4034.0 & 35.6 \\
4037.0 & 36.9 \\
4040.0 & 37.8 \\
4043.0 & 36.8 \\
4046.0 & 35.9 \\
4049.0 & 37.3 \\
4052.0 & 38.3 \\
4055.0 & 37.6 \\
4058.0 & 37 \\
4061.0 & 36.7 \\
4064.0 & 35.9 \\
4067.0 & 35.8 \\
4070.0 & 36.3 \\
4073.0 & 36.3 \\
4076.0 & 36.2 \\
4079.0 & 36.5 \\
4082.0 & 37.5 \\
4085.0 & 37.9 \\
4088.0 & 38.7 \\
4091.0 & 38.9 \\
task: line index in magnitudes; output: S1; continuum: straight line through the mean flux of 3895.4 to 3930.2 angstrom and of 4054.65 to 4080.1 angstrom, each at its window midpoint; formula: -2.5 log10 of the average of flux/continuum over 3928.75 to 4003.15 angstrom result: 0.19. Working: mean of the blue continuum 30.5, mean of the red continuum 36.4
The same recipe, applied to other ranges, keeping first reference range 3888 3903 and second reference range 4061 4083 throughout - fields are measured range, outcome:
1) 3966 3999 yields 0.12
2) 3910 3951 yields 0.22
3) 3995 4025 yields -0.10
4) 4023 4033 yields -0.09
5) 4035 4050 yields -0.05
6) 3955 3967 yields 0.19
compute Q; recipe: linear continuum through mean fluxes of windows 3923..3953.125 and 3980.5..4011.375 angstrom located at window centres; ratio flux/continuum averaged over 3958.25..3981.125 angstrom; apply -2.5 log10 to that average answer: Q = 0.273 mag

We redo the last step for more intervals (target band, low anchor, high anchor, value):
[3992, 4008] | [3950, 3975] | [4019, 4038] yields -0.14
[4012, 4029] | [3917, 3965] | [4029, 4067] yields -0.13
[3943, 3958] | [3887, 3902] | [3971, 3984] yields -0.10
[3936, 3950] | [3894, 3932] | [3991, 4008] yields 0.31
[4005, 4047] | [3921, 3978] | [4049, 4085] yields -0.16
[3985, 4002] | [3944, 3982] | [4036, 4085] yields -0.21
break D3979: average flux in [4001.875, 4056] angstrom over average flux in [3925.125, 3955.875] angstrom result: 1.6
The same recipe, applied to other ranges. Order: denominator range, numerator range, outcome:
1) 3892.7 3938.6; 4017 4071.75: 1.37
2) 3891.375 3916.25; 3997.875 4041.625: 1.18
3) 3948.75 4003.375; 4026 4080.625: 1.22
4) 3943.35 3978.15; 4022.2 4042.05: 1.45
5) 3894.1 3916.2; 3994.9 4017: 1.15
